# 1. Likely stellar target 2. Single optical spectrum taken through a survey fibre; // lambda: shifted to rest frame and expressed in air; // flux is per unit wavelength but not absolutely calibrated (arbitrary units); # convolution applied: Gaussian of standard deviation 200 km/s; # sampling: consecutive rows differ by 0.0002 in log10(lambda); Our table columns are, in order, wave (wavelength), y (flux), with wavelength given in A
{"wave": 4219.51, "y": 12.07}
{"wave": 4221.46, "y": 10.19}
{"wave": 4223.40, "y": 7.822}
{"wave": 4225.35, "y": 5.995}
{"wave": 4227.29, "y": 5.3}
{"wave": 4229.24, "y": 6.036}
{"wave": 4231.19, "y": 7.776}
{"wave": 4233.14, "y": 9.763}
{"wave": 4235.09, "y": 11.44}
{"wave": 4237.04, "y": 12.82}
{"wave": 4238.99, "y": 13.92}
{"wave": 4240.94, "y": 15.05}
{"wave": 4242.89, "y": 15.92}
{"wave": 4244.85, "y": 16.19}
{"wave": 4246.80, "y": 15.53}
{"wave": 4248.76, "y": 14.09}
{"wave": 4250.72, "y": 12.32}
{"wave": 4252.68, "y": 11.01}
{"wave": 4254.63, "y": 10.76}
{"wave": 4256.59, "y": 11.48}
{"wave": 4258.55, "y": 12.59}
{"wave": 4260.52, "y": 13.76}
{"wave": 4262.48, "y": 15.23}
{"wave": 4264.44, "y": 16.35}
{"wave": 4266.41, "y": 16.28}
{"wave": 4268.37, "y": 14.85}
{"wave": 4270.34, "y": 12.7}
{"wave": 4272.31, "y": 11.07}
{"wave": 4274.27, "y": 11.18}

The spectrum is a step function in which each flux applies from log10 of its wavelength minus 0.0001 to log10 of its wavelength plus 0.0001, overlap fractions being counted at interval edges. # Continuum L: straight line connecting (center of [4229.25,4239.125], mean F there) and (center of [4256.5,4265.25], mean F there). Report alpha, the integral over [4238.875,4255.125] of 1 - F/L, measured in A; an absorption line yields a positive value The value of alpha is -2.5 A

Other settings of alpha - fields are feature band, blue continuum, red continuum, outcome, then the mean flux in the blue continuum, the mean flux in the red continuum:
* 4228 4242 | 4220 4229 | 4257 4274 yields -2.5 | 7.47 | 13.9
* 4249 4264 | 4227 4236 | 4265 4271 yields 0.1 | 8.24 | 14.8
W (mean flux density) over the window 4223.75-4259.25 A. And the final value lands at 11.5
